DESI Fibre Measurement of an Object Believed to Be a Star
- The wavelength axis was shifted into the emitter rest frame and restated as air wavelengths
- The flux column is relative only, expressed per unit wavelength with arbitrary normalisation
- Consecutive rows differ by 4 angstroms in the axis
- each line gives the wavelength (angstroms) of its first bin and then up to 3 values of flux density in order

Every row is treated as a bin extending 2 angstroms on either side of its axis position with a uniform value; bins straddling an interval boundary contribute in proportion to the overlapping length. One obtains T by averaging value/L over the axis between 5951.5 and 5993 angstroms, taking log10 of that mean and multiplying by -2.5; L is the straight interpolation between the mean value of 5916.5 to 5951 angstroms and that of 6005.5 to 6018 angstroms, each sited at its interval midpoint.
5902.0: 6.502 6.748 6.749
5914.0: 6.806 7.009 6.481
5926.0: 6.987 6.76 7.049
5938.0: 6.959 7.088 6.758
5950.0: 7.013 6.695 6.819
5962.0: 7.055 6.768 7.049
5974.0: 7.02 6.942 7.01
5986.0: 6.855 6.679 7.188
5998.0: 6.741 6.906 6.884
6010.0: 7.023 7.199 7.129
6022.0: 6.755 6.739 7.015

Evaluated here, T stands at 0.01 mag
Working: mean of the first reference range 6.9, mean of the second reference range 7.07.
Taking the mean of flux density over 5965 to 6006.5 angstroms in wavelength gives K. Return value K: 6.92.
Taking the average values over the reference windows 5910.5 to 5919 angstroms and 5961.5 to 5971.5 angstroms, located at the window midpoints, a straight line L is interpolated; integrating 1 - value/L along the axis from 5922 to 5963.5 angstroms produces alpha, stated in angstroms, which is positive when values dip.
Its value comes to 0.1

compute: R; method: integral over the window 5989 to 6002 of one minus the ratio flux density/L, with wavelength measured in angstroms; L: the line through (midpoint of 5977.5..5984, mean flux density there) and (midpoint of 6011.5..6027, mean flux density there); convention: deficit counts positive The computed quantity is 0.2 angstroms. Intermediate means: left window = 6.98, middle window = 6.89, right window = 6.97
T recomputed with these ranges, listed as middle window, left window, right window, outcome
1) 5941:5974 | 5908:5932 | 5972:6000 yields -0.01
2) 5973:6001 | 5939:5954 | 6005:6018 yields 0.01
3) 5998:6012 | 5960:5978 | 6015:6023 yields 0.01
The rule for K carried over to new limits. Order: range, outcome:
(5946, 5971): 6.88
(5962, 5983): 6.96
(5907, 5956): 6.86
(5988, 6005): 6.88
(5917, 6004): 6.9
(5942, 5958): 6.85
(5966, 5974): 6.97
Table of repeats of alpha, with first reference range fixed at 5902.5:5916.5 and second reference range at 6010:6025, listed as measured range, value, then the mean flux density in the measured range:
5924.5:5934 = -0.2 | 6.9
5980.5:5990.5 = 0.1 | 6.87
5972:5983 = -0.1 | 6.99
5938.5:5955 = -0.2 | 6.91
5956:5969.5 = 0.0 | 6.9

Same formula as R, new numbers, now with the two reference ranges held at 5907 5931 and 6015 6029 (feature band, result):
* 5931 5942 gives -0.3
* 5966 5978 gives -0.2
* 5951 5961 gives 0.0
